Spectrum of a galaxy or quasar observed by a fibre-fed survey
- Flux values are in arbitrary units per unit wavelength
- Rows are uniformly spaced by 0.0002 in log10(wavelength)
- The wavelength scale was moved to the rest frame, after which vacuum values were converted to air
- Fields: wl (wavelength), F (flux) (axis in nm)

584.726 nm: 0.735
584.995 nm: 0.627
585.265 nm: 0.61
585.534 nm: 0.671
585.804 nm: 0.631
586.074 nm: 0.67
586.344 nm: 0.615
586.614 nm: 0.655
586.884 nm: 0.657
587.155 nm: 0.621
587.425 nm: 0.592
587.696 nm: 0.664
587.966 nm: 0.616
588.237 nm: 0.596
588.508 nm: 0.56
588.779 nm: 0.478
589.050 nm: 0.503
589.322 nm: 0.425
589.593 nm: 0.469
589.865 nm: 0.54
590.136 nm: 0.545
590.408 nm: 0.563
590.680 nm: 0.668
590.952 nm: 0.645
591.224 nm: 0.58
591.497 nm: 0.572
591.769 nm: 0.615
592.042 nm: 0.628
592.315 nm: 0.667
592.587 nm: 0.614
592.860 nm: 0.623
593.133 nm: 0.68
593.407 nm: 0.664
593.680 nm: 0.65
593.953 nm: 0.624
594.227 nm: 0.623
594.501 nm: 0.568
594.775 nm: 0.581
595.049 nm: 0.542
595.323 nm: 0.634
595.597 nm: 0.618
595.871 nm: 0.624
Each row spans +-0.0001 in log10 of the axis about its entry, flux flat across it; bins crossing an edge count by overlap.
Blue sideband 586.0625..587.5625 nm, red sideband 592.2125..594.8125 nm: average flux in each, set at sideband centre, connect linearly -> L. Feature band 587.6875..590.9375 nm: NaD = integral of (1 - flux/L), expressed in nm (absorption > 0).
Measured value 0.41 nm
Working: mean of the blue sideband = 0.632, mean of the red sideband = 0.631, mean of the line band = 0.551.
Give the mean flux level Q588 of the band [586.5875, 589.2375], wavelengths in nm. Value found 0.588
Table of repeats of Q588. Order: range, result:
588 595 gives 0.587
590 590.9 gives 0.597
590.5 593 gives 0.623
